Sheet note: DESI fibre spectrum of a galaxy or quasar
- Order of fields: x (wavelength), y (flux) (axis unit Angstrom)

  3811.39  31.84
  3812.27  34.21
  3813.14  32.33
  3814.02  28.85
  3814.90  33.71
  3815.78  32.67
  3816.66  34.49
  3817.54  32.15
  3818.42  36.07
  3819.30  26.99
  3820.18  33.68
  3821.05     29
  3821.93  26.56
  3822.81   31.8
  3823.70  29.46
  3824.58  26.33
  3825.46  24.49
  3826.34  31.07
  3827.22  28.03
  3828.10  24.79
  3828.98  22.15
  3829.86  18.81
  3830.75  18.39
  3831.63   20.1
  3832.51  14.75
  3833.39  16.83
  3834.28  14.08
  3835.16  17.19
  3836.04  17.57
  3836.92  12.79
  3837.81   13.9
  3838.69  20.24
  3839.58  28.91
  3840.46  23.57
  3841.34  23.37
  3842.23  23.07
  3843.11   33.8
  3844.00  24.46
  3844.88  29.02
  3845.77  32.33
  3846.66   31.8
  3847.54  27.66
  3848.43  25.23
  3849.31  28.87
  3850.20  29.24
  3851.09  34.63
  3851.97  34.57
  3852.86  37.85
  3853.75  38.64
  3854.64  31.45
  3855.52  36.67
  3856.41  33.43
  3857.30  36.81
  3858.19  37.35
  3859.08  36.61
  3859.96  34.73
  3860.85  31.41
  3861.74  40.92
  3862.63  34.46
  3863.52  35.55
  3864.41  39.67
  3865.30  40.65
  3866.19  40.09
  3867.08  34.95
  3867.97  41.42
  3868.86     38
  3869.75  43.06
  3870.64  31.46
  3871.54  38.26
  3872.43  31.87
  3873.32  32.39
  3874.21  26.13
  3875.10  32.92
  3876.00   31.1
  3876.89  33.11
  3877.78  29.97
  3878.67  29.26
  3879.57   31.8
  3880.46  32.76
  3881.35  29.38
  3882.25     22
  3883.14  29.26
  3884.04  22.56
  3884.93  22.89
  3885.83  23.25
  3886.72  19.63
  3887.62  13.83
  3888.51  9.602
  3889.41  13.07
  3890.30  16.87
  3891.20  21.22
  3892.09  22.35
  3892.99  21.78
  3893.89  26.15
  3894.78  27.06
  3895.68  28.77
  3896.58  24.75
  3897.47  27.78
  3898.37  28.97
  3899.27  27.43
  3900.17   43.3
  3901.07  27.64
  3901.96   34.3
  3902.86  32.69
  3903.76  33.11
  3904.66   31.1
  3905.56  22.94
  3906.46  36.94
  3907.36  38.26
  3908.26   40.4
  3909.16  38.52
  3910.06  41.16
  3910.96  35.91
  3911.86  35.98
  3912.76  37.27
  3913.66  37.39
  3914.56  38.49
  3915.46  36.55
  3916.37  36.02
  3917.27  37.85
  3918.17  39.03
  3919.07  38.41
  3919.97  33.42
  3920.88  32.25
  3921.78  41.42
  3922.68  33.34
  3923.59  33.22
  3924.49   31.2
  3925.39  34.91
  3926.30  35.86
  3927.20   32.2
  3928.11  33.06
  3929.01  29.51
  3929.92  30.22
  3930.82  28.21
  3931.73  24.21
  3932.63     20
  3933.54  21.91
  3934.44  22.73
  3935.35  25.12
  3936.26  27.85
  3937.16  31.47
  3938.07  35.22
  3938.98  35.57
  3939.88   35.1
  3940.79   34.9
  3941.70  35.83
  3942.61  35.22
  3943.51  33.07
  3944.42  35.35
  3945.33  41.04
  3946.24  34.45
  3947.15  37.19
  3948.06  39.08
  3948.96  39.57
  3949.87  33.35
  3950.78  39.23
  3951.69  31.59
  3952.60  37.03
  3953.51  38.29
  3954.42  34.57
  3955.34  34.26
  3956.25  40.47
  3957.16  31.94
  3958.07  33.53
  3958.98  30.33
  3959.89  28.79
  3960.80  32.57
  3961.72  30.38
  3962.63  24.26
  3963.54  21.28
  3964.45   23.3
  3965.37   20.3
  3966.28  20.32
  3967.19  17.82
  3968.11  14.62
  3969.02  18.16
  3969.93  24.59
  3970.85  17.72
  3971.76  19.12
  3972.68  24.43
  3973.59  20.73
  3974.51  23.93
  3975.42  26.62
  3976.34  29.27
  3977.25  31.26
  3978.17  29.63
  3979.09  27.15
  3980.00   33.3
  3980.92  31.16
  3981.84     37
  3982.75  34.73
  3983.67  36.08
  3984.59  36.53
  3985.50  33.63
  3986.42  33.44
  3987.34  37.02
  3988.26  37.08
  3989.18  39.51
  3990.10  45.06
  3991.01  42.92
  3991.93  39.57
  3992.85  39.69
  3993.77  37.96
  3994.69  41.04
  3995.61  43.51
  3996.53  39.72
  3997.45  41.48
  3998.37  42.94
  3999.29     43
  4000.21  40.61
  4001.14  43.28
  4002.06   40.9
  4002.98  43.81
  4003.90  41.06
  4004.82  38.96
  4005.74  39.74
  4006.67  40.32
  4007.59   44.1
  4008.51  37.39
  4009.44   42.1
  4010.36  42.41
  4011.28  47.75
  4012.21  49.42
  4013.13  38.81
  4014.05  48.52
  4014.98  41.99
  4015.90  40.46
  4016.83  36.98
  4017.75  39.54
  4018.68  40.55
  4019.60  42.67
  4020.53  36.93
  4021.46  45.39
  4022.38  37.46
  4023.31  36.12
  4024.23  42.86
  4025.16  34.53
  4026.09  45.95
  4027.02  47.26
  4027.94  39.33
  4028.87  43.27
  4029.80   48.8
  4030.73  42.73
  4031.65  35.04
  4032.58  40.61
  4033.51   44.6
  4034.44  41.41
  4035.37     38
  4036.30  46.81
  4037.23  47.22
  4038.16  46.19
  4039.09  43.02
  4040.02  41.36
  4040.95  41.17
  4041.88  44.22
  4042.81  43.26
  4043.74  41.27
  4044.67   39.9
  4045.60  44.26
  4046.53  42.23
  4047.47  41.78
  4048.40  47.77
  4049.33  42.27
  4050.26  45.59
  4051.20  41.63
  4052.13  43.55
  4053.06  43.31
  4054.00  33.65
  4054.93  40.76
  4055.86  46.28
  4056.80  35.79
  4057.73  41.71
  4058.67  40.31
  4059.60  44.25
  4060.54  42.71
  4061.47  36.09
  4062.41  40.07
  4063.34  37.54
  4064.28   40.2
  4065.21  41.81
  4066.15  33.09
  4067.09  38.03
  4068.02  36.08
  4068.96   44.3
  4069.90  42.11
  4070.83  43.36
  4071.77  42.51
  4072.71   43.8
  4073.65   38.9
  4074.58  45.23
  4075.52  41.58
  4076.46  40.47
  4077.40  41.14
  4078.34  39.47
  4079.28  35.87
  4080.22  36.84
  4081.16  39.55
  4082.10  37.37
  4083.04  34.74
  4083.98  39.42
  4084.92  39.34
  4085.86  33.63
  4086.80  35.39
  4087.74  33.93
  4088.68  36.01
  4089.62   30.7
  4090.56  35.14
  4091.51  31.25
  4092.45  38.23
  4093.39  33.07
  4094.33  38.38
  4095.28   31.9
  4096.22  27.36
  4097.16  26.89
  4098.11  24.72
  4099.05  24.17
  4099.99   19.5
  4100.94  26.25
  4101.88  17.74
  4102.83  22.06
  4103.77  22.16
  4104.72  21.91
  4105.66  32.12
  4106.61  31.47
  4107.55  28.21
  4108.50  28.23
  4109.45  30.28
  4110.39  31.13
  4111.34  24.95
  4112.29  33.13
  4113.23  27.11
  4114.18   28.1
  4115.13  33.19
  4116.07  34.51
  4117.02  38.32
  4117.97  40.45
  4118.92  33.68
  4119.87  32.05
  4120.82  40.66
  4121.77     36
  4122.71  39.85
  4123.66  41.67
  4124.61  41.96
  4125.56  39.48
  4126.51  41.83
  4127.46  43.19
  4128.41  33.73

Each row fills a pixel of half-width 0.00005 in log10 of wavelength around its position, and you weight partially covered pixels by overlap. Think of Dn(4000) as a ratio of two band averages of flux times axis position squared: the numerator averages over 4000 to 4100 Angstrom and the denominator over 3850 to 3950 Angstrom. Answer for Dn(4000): 1.34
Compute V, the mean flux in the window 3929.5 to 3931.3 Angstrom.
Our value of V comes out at 29.1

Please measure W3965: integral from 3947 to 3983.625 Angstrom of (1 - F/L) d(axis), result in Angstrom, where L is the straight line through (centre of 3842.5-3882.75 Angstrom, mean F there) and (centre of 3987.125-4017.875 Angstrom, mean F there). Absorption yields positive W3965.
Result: 9.5 Angstrom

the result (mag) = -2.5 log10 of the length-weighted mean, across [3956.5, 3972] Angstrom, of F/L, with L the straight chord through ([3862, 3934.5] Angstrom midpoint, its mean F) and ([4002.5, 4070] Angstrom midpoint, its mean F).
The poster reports 0.43 mag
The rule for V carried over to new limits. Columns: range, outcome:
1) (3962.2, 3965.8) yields 22.3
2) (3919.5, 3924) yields 34.7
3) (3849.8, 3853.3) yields 34.1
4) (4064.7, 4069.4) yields 38.7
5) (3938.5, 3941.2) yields 35.2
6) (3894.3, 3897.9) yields 27.1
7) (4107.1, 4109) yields 28.1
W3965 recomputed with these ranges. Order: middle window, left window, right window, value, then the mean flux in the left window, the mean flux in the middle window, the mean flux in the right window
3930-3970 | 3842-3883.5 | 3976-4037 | 7.41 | 33.3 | 30.4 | 39.9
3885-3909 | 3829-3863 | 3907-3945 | 3.64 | 27.4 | 26.8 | 33.7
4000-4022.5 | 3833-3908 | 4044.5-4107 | -4.85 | 29.2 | 41.7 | 36.7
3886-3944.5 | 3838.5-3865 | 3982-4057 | 7.95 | 32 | 30.8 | 41.4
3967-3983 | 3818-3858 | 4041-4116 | 3.23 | 26.7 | 25.6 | 36.1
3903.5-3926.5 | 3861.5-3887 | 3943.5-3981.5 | -3.60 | 32.4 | 35.8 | 29.4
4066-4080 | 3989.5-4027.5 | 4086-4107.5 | -3.45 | 41.6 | 40.5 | 29.2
